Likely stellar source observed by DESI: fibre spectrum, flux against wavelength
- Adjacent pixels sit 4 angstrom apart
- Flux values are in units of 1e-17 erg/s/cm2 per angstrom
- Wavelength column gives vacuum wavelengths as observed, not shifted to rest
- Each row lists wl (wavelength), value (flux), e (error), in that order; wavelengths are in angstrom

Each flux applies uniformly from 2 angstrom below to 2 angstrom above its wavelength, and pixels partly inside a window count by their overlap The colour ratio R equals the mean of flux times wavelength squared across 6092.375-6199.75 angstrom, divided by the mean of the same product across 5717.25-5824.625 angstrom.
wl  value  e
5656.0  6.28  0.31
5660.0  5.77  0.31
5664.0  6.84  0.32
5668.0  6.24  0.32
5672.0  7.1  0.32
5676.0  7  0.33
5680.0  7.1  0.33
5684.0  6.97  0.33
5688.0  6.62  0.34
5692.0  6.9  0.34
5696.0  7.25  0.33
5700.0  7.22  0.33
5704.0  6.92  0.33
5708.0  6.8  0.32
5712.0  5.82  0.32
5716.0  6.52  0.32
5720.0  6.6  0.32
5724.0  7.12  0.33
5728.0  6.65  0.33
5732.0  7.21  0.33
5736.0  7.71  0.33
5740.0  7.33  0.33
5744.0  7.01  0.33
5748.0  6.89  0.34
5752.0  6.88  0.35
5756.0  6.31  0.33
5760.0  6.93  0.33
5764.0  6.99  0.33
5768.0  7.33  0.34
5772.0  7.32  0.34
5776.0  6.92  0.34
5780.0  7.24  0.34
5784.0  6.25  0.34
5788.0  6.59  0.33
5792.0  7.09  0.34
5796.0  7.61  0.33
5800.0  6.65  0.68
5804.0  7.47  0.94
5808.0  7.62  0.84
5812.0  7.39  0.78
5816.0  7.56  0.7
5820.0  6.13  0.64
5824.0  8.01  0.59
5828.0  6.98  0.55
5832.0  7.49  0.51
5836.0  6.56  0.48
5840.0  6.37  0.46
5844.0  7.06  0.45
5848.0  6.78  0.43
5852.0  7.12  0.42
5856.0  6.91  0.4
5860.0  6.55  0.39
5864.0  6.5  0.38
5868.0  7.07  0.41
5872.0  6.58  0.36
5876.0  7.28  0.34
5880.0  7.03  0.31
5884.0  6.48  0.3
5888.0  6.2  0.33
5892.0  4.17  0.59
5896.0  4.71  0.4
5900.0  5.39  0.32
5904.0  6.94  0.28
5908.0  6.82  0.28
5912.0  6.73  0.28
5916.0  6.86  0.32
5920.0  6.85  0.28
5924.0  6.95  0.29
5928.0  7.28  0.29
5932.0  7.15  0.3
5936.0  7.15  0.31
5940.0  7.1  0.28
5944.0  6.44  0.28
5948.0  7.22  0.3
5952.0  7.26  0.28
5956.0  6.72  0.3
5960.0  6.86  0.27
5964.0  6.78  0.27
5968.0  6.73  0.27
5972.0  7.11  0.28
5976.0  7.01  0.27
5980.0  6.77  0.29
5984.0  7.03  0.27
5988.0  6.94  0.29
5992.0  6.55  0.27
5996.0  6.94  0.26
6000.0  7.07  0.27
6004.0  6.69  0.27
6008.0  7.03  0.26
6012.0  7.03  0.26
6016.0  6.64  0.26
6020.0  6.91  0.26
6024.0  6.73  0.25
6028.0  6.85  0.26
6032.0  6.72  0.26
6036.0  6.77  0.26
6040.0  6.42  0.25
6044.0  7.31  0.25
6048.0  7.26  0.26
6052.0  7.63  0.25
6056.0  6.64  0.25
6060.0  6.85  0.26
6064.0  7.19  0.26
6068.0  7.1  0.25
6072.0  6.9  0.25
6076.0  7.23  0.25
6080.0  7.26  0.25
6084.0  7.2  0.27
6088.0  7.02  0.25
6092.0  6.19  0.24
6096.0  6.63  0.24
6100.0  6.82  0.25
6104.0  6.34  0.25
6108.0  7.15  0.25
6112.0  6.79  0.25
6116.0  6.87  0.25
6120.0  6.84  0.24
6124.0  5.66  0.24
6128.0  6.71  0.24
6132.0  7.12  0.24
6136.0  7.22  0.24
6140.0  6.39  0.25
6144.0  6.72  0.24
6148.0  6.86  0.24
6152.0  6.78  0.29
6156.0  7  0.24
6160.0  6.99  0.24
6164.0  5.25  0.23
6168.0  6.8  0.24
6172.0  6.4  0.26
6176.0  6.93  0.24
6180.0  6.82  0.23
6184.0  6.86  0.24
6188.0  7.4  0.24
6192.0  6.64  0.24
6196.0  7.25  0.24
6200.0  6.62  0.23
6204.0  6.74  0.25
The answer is 1.08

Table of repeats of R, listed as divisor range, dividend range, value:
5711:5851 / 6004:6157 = 1.09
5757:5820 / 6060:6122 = 1.08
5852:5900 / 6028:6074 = 1.17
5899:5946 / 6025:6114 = 1.06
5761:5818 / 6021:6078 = 1.07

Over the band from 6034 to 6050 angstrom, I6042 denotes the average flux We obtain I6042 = 6.94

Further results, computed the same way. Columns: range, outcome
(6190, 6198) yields 6.95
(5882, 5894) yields 5.62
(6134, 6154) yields 6.79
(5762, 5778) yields 7.14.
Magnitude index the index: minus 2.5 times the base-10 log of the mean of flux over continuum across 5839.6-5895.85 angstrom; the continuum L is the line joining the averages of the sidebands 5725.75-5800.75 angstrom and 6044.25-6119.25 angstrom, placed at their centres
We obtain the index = 0.075 mag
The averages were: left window 7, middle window 6.52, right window 6.95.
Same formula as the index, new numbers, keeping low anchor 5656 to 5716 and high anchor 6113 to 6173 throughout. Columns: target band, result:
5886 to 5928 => 0.08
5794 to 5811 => -0.10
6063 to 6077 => -0.07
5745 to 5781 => -0.04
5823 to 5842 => -0.05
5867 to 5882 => -0.05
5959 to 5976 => -0.03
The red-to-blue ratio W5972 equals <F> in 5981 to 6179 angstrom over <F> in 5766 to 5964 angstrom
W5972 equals 1.00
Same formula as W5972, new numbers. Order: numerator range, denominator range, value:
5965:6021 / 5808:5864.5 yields 0.98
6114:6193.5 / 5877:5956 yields 1.02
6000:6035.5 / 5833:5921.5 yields 1.05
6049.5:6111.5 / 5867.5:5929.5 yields 1.08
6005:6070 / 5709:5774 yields 1.00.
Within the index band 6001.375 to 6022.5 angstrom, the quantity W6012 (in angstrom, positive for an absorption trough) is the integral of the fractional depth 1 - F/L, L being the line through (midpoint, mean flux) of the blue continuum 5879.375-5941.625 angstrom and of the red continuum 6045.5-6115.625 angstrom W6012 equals -0.3 angstrom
